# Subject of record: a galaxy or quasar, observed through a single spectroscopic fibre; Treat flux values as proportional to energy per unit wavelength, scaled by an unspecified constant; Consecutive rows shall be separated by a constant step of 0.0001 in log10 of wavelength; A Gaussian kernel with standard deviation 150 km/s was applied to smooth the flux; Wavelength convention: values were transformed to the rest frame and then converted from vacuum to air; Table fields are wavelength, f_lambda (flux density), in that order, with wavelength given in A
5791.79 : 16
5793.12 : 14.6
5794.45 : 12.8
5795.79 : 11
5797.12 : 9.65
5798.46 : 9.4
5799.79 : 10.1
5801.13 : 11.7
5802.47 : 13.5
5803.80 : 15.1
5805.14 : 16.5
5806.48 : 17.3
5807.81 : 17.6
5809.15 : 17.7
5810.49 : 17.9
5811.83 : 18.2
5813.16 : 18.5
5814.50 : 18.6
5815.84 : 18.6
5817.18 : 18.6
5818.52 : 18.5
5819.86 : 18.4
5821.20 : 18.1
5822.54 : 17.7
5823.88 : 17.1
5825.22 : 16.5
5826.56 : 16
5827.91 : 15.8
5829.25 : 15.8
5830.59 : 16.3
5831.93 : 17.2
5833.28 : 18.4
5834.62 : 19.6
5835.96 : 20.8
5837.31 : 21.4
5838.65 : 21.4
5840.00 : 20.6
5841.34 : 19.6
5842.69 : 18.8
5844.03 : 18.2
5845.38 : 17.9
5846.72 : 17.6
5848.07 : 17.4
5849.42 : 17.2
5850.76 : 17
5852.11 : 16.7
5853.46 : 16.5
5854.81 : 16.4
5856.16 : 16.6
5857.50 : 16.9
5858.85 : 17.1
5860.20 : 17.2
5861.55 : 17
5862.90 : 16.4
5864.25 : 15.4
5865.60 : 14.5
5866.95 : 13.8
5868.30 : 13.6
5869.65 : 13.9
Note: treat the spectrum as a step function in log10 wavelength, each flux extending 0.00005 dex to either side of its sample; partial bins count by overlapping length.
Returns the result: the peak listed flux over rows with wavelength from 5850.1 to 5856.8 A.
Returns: 17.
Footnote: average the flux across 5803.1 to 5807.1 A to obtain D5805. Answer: 16.3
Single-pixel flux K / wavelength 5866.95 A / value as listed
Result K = 13.8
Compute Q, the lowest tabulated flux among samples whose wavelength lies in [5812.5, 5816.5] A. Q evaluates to 18.5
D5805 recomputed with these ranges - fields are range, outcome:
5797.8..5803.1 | 11.2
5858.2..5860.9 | 17.1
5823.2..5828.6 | 16.3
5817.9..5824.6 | 18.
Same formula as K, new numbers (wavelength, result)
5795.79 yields 11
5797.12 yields 9.65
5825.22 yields 16.5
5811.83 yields 18.2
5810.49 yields 17.9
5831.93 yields 17.2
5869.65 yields 13.9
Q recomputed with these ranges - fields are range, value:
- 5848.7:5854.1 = 16.5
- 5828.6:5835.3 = 15.8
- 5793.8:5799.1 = 9.4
